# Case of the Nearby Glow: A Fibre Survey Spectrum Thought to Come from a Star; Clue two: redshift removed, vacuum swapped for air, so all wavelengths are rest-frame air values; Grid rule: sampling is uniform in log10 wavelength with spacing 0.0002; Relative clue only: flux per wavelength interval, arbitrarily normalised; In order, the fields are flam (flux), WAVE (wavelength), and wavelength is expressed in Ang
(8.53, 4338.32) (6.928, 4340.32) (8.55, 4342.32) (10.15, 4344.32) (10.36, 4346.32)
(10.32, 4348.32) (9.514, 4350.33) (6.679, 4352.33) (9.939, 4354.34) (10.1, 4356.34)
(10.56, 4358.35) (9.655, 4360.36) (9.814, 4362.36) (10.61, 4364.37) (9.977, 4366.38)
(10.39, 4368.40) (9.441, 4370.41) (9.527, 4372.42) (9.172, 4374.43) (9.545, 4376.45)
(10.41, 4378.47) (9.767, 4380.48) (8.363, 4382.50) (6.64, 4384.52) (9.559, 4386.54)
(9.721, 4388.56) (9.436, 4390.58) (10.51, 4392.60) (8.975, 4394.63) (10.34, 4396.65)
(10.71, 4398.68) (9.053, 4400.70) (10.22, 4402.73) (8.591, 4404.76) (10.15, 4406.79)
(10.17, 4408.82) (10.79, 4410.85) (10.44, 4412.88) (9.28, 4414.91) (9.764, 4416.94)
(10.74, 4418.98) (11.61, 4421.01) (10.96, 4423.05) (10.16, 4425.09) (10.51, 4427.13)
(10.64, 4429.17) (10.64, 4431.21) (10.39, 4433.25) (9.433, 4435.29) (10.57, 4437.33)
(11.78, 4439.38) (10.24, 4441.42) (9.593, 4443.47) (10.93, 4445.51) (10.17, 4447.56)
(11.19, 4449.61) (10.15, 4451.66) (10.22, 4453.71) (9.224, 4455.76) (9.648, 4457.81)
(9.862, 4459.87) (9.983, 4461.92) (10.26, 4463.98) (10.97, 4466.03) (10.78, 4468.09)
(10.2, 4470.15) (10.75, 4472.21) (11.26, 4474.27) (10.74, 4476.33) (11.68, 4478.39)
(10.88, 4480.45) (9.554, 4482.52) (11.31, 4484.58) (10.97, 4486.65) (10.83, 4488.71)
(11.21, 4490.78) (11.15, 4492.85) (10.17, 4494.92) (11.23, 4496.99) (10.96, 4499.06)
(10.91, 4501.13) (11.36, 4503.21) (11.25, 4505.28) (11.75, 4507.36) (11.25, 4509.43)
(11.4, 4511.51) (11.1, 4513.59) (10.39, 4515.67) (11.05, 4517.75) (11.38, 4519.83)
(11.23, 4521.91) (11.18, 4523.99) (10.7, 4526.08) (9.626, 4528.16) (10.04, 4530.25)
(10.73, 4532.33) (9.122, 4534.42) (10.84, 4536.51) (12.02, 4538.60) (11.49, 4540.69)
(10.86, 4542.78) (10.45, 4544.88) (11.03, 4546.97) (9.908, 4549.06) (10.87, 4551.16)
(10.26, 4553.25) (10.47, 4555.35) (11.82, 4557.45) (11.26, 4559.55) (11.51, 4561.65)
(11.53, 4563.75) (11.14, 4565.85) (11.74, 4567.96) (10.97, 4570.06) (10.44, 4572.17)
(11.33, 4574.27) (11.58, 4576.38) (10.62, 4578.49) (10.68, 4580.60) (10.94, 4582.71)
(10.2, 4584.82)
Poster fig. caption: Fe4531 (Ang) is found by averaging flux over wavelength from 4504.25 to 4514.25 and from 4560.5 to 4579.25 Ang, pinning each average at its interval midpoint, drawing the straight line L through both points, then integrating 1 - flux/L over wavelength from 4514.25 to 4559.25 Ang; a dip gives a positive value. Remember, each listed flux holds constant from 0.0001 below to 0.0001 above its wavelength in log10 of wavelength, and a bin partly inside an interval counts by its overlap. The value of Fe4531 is 2.2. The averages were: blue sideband 11.4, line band 10.7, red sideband 11.2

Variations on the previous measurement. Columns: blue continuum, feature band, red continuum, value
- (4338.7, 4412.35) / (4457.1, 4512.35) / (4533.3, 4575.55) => -2.2 Ang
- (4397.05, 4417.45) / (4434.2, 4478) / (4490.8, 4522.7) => 0.5 Ang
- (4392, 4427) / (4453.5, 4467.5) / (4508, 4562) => 0.5 Ang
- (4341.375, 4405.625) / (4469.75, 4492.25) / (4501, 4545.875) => -0.7 Ang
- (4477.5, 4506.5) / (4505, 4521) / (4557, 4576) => -0.2 Ang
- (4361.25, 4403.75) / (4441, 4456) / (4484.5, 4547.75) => 0.0 Ang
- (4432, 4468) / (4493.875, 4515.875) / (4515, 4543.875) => -1.0 Ang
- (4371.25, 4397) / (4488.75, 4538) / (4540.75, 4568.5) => -1.3 Ang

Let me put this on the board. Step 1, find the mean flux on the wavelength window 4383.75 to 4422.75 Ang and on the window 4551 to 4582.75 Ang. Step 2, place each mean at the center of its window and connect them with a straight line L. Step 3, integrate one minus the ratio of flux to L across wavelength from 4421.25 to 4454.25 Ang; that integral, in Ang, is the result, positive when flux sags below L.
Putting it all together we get -1.2 Ang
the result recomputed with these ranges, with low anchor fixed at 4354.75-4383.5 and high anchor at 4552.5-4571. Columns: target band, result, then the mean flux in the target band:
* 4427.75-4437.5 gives 0.0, 10.3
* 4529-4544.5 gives 0.5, 10.7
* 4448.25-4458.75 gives 0.3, 10.1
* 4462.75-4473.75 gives -0.1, 10.6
